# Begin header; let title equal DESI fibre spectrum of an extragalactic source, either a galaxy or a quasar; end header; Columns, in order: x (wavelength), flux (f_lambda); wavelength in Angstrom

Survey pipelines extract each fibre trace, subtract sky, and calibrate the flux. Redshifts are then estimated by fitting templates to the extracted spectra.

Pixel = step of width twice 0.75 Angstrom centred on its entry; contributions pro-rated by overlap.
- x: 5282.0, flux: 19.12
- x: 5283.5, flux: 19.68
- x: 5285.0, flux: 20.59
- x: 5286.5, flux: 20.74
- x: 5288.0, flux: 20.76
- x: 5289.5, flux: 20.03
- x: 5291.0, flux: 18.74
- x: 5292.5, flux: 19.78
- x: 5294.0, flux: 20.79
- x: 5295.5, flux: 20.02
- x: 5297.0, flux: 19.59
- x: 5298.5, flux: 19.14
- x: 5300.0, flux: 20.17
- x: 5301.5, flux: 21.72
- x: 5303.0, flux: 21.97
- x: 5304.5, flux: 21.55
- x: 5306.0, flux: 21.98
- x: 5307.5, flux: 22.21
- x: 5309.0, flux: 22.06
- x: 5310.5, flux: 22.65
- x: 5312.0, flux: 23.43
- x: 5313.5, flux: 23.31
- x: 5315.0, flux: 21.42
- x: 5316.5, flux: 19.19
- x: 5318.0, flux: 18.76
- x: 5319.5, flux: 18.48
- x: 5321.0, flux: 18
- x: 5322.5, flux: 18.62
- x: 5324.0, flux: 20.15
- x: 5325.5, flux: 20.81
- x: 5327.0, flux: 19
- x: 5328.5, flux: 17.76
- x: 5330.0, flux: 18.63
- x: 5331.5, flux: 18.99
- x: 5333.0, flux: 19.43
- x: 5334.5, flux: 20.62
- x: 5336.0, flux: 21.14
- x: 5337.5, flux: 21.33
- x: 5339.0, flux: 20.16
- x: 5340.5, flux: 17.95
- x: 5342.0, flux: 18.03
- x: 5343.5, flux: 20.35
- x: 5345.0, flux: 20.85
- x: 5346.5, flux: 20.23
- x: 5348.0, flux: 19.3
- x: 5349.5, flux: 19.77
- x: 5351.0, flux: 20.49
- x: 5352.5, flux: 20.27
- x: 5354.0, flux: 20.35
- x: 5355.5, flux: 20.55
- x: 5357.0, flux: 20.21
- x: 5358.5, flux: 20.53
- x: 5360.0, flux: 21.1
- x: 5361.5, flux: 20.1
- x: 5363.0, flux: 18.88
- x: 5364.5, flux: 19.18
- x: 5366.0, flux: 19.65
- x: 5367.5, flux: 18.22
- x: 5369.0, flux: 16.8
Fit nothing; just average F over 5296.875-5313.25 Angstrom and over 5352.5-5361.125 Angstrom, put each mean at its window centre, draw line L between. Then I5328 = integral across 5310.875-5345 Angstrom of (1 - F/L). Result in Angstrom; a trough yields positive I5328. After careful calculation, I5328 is 2.1 Angstrom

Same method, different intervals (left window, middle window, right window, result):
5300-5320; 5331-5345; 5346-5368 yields 0.5 Angstrom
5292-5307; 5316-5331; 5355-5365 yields 1.1 Angstrom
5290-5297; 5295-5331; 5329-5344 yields -1.3 Angstrom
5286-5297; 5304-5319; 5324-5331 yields -1.6 Angstrom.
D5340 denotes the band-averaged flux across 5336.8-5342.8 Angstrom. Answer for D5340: 19.4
